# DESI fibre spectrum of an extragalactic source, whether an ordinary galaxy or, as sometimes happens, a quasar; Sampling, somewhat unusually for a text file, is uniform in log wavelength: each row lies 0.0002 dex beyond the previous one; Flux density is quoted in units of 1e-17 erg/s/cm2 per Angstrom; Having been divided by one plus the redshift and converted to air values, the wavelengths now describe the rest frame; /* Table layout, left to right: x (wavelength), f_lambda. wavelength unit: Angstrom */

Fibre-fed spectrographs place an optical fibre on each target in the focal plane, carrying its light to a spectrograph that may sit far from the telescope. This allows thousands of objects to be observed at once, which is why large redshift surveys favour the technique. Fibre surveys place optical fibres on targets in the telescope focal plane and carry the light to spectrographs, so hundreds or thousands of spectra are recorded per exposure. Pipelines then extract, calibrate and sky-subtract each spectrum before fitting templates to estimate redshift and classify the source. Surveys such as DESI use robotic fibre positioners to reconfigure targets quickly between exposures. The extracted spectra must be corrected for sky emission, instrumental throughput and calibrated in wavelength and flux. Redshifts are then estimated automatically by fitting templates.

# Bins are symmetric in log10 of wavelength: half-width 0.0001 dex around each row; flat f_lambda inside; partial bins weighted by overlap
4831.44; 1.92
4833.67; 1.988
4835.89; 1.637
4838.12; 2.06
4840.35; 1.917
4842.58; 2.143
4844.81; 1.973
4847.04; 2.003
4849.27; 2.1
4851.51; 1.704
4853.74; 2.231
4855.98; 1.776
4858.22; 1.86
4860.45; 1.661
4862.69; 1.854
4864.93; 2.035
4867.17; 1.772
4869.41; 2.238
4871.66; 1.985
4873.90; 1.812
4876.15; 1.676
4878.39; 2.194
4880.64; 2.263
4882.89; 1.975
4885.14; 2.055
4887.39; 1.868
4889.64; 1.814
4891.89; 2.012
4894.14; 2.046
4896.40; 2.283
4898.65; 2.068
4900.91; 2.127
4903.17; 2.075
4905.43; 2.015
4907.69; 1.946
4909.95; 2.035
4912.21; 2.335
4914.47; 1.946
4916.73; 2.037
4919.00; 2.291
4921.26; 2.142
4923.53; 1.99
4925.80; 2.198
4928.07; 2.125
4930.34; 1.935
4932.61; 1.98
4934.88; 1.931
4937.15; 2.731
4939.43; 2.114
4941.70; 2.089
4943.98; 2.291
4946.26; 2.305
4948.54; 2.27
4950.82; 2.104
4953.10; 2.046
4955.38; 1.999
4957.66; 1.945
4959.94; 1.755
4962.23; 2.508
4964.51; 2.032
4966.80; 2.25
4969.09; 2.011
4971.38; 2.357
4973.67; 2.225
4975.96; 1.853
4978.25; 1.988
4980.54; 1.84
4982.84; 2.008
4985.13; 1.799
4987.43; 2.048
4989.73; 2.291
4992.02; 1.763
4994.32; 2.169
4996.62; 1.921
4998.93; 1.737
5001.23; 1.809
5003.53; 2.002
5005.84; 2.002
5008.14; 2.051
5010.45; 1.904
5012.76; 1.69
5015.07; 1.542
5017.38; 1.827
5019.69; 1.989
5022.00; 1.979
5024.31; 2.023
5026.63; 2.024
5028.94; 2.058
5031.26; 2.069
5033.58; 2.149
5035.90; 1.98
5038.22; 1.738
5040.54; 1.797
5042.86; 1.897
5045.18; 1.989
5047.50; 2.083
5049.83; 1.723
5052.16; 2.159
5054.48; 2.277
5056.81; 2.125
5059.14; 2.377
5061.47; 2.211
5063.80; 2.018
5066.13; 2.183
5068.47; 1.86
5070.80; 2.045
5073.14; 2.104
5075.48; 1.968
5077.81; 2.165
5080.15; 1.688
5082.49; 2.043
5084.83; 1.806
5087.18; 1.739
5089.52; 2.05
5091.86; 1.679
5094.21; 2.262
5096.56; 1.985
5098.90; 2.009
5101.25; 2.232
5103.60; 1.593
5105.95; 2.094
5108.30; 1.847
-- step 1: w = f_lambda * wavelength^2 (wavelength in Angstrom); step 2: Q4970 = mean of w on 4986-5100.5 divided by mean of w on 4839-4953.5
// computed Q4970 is 1.03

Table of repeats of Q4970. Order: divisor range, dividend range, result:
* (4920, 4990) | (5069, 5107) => 0.99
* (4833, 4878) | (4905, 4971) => 1.14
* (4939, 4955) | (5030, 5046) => 0.93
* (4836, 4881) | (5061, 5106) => 1.11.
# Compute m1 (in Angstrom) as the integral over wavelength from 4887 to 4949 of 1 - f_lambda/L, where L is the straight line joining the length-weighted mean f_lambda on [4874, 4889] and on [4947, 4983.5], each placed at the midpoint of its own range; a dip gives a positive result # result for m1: -2.5 Angstrom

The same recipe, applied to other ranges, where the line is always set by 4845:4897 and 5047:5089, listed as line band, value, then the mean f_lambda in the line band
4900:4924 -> -1.3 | 2.09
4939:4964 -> -1.7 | 2.13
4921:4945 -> -1.9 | 2.14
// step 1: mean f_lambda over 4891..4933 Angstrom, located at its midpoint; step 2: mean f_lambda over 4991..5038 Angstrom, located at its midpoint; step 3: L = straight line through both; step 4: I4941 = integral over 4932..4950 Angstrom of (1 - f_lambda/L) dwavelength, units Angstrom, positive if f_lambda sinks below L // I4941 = -1.6 Angstrom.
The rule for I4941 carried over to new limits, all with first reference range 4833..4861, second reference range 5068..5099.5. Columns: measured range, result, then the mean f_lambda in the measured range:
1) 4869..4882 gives -0.5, 2.01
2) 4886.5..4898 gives -0.4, 2.01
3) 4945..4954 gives -1.1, 2.19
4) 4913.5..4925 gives -0.9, 2.09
